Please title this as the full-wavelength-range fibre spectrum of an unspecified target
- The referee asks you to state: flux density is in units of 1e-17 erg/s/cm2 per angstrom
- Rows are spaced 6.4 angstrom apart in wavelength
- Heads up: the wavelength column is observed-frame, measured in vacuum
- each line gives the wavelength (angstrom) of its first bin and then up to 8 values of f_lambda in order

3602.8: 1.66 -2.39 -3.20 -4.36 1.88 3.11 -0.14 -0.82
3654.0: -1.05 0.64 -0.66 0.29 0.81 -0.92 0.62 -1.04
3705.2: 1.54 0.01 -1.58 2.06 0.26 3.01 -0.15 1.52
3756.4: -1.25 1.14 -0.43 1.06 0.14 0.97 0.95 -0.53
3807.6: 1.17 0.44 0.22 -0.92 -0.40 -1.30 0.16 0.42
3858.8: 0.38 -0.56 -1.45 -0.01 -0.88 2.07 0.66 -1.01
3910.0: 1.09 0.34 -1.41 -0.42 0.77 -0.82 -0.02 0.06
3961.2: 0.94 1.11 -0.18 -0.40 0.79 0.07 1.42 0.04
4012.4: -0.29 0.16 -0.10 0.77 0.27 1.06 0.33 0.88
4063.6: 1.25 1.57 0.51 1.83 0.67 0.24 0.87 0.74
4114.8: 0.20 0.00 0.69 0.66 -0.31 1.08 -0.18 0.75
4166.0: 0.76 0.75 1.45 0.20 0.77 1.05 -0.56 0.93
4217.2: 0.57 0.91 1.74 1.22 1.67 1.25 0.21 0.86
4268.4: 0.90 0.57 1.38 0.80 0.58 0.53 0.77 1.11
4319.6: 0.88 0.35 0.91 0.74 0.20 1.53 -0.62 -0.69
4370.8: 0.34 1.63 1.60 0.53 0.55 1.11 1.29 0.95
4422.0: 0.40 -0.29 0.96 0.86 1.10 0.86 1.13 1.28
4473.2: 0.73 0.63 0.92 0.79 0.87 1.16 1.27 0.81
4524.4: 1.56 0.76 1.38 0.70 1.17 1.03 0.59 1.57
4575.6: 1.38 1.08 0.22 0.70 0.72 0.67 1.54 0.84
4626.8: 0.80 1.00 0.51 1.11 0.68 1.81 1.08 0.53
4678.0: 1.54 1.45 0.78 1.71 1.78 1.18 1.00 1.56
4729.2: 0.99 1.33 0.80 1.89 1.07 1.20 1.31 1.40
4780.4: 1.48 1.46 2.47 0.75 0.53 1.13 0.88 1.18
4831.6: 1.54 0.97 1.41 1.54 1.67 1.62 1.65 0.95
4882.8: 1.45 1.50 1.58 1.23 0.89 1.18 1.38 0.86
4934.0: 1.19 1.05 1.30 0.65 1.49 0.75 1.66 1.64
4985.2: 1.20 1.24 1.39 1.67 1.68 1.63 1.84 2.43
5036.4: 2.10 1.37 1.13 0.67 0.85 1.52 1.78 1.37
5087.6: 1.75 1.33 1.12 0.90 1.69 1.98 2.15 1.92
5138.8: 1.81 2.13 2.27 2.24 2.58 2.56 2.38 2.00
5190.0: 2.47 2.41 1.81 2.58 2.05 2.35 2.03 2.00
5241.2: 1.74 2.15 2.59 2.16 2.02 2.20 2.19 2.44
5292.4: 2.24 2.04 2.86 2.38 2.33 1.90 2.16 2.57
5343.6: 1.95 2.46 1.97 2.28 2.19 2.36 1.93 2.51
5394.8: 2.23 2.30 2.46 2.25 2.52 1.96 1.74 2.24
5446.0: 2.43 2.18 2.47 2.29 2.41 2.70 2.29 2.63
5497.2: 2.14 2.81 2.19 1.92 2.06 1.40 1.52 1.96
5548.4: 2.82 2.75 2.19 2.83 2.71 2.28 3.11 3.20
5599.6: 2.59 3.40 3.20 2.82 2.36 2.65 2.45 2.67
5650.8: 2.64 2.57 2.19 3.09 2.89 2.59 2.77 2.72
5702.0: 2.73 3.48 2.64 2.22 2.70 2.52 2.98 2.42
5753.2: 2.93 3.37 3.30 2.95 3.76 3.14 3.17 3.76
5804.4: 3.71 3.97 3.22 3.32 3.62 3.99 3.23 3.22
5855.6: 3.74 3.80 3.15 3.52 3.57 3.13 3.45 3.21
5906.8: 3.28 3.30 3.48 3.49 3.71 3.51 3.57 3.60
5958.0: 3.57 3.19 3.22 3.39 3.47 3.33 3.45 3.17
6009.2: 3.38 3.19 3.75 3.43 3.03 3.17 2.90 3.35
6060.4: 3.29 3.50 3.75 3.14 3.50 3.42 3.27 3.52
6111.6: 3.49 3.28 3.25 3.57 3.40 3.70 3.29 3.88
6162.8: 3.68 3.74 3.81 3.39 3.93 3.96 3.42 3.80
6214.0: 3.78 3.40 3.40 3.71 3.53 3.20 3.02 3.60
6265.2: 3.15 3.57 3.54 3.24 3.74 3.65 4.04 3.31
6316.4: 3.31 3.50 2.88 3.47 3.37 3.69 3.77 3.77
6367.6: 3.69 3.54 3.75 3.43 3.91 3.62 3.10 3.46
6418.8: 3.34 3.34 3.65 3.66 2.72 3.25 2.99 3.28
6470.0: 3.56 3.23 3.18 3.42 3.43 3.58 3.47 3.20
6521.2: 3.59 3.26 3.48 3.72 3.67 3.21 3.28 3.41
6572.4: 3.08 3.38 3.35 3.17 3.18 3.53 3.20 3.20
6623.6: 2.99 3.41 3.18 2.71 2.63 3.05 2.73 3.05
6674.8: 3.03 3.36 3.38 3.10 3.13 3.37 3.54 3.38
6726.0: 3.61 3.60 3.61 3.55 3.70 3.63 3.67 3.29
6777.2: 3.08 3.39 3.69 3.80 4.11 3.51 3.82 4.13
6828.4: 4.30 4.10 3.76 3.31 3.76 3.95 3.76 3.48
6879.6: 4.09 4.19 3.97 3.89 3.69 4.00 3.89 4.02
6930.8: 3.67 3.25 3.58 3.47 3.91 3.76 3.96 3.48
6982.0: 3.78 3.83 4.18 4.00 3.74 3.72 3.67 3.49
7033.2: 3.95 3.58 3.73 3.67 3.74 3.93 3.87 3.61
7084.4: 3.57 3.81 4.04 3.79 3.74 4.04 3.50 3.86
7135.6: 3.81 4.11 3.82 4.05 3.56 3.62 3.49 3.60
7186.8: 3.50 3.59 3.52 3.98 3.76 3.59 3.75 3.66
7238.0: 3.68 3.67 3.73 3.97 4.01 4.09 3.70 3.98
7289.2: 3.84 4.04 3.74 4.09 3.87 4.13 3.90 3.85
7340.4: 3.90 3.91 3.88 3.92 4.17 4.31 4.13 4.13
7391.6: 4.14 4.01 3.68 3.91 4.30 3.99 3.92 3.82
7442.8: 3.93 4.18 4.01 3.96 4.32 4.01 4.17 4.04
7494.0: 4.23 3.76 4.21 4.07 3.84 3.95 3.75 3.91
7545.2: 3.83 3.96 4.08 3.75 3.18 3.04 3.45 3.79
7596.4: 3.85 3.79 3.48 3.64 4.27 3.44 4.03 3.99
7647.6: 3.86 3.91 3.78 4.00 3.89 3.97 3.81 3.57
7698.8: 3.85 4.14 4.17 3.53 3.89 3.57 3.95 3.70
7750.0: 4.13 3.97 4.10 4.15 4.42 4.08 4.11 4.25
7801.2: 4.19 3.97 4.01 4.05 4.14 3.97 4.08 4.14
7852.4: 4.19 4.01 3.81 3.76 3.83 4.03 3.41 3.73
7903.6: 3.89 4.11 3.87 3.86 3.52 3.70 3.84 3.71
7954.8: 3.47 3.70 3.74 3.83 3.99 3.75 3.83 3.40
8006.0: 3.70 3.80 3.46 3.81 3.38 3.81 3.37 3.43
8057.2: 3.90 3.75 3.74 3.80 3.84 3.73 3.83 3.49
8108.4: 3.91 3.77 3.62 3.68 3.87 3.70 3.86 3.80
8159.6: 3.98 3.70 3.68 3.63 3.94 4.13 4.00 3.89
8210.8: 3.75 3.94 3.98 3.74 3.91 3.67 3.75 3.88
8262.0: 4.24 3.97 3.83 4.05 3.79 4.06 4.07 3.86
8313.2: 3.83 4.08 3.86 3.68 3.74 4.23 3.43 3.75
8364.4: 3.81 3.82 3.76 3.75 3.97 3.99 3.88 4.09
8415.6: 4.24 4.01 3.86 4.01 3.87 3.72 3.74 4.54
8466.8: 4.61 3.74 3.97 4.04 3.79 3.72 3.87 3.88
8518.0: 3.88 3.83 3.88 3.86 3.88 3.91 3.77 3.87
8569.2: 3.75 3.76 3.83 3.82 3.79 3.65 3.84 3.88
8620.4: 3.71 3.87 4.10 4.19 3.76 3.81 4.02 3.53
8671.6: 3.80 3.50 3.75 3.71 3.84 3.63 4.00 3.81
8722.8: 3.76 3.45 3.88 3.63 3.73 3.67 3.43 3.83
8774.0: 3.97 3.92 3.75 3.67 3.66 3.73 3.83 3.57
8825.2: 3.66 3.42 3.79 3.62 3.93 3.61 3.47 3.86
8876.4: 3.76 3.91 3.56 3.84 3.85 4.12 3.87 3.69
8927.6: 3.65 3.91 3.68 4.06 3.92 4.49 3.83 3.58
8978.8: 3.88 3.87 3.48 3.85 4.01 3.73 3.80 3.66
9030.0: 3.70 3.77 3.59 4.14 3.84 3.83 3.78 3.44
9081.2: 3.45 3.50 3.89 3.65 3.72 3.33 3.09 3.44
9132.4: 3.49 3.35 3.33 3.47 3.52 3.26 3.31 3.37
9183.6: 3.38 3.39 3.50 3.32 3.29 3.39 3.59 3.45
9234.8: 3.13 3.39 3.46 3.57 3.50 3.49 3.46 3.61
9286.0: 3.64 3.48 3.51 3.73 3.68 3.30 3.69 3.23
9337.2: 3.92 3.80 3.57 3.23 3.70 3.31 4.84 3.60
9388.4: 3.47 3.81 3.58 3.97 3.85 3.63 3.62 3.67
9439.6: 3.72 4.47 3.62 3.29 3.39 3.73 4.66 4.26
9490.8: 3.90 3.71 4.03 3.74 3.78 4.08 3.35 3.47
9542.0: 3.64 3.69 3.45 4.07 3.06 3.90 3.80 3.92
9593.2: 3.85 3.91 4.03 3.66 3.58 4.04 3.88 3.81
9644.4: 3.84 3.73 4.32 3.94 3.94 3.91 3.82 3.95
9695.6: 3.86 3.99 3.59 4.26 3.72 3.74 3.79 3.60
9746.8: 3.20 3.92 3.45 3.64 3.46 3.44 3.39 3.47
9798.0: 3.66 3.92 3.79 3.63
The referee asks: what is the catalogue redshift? 0.285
